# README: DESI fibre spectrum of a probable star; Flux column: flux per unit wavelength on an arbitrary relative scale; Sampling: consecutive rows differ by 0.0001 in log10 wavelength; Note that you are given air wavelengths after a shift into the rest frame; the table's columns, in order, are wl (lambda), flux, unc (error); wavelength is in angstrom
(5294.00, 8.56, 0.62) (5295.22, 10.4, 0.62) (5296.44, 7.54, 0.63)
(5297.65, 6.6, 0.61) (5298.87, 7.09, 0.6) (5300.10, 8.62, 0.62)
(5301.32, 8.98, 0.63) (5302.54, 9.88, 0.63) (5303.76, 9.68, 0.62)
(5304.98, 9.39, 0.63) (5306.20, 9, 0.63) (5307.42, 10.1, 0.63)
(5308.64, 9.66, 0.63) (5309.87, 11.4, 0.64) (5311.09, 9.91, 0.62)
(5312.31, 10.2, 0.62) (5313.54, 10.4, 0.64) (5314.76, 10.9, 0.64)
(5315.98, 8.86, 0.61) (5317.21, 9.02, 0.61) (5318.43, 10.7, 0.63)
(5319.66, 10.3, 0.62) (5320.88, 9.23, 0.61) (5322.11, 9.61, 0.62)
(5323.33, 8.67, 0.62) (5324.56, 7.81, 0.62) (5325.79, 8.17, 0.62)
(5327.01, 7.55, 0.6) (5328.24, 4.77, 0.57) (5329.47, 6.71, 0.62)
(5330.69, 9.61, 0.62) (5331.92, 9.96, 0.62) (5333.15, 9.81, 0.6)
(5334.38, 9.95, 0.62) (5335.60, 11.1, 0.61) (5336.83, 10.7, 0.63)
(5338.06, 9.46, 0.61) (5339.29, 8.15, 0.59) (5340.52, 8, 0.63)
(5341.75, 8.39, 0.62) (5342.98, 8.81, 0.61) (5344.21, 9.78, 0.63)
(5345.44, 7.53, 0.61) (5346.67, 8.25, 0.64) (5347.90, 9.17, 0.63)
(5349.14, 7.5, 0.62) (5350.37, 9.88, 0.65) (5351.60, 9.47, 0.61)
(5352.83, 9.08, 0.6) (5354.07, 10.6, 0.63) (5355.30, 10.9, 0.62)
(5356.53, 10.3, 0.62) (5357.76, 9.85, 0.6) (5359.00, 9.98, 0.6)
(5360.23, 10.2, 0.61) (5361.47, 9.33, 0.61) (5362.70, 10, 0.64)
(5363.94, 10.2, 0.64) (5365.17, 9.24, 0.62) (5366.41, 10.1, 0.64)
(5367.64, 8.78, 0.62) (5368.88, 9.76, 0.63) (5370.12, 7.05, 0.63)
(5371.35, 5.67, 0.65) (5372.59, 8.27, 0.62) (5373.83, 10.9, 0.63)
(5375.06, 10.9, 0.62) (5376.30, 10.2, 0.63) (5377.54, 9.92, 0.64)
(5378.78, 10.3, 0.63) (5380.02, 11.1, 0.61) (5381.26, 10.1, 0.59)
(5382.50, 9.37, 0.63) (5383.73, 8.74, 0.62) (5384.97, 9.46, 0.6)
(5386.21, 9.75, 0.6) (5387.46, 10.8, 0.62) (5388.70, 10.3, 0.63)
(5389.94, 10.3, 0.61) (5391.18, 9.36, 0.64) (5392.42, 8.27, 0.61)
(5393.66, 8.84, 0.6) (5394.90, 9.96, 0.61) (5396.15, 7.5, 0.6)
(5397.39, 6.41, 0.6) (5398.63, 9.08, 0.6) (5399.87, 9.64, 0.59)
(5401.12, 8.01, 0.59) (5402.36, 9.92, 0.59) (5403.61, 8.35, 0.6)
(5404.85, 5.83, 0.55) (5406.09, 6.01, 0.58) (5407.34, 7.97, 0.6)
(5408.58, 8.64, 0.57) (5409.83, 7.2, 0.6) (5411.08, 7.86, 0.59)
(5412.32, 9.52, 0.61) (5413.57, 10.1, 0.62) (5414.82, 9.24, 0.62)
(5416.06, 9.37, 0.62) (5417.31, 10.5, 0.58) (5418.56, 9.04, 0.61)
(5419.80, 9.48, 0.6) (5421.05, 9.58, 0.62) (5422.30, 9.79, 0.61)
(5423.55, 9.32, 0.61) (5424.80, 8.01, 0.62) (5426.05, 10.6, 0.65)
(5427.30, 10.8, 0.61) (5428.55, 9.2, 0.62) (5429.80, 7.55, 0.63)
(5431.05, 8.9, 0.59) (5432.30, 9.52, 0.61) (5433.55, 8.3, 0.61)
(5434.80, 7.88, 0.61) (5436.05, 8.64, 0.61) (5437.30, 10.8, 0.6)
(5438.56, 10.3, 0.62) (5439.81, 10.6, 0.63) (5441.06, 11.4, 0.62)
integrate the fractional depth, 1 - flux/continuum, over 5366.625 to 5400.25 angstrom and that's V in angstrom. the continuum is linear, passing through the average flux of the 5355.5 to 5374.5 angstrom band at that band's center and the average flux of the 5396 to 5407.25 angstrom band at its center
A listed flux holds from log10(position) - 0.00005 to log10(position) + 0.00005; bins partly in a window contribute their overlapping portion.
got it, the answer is -2.7 angstrom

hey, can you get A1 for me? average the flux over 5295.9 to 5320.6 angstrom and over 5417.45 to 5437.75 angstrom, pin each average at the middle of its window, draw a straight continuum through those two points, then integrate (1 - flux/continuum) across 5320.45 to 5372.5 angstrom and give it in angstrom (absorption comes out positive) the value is 1.9 angstrom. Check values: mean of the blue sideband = 9.42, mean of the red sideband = 9.23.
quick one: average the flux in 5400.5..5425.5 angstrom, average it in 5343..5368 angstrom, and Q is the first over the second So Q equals 0.9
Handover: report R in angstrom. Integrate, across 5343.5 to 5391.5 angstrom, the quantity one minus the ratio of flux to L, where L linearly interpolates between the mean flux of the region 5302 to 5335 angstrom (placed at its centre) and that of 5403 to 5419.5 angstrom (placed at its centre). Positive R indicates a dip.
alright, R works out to -3.8 angstrom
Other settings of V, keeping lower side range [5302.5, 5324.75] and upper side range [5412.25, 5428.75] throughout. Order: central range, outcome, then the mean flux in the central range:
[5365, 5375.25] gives 0.86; 8.87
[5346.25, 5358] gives 0.24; 9.51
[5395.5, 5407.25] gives 2.16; 7.87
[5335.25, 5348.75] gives 1.05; 8.96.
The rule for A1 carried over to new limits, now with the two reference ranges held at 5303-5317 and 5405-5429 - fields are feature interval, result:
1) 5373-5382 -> -1.0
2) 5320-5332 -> 2.0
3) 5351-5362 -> -0.5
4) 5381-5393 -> -0.5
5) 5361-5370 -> 0.0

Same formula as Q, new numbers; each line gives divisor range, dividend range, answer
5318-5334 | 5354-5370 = 1.13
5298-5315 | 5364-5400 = 0.97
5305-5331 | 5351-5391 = 1.06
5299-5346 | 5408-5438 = 0.99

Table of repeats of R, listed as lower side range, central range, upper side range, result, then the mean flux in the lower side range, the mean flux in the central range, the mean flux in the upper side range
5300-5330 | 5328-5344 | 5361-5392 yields 0.6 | 9.2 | 9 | 9.59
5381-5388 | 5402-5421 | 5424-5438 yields 1.5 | 9.67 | 8.61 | 9.12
